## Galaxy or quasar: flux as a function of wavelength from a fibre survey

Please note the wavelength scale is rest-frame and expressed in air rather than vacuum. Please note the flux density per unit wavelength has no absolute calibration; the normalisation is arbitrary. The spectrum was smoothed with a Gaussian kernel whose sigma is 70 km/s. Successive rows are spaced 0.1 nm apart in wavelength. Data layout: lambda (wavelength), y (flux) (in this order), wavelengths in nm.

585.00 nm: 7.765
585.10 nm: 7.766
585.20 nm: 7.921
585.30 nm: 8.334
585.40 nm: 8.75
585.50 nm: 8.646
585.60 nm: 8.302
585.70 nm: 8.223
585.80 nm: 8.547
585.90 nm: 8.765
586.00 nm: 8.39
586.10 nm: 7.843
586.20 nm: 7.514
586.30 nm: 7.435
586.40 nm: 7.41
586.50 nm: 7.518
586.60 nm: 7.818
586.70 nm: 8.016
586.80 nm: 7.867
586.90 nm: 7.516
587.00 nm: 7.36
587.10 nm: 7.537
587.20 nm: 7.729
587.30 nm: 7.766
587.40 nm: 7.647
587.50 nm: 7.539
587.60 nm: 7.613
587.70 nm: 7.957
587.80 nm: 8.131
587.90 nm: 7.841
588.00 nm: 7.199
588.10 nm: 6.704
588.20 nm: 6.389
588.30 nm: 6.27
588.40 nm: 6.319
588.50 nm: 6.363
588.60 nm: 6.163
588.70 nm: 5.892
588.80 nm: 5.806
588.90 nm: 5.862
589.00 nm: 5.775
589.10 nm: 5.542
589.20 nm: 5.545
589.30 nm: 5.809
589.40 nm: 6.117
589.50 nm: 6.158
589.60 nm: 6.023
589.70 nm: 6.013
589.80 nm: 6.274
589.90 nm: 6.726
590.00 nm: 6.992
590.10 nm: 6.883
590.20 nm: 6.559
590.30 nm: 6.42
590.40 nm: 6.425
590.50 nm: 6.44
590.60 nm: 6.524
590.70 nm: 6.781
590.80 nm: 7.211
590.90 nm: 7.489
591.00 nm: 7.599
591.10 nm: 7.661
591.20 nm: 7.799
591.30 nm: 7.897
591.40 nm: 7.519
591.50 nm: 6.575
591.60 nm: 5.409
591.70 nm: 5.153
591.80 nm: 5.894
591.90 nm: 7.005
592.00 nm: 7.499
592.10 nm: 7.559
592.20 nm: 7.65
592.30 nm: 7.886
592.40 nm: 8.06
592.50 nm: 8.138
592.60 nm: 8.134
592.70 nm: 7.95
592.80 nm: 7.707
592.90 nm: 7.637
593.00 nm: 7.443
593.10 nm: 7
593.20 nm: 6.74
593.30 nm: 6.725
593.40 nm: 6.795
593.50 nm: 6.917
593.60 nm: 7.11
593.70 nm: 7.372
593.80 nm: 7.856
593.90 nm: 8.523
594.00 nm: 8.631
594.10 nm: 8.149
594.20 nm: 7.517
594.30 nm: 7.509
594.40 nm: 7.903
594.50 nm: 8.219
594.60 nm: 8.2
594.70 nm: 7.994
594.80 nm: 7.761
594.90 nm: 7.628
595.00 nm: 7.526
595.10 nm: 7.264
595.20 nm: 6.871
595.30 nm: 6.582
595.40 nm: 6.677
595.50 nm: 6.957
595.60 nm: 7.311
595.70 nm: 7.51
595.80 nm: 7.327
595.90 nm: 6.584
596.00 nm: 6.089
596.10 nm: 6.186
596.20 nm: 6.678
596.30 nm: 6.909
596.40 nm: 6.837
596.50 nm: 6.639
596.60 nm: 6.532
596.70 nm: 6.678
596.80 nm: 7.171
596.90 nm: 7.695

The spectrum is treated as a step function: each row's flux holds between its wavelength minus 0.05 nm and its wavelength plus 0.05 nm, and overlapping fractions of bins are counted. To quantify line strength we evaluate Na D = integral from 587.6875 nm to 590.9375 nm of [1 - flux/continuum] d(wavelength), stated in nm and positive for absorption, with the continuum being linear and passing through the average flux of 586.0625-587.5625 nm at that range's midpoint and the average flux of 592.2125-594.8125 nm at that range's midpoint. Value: 0.50 nm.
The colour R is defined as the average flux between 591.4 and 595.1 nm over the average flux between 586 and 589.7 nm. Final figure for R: 1.1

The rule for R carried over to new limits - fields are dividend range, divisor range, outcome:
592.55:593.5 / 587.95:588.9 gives 1.16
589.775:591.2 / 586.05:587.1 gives 0.90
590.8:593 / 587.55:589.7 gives 1.14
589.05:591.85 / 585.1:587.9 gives 0.83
